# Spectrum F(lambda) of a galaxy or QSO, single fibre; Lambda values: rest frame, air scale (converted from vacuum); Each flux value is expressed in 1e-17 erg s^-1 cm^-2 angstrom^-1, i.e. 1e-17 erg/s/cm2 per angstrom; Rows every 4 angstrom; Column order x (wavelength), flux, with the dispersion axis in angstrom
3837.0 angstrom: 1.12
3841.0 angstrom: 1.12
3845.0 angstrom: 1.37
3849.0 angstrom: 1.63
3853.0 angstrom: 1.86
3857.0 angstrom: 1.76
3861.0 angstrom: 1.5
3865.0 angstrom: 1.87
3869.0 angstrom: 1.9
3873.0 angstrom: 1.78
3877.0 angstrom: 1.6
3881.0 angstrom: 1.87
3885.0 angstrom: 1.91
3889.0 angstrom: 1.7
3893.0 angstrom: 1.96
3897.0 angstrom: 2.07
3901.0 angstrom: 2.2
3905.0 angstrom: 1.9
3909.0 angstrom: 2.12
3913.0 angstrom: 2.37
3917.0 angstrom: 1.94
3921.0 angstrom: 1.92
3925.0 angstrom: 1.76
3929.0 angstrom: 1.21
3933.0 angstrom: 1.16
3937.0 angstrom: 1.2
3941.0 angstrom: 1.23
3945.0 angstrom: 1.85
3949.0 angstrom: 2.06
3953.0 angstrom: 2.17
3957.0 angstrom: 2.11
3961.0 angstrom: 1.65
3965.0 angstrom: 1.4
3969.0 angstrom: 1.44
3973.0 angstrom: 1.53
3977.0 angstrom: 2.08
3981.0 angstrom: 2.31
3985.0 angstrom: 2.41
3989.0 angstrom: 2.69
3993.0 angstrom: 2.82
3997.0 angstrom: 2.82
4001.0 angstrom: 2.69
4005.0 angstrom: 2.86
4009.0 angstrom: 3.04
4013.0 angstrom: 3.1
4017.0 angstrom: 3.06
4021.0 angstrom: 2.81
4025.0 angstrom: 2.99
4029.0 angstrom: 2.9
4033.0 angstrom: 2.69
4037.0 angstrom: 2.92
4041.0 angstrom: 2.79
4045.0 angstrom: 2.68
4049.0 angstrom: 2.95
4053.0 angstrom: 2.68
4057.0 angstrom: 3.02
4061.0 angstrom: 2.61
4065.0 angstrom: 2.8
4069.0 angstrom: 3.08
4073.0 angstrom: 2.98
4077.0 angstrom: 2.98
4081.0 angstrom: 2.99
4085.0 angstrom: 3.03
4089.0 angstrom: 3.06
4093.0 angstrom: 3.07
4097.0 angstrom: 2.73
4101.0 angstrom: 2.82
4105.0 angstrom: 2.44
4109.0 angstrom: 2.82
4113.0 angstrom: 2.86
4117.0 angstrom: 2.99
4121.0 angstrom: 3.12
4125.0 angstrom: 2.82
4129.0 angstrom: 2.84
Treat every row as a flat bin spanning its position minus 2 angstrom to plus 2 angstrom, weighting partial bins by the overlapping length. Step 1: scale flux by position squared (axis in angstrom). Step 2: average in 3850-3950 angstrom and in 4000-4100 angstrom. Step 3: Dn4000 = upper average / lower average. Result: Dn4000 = 1.8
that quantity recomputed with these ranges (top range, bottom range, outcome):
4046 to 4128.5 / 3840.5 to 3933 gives 1.78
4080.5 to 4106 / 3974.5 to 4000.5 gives 1.21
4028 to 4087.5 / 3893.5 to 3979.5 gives 1.71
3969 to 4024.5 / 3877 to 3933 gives 1.45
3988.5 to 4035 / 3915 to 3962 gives 1.77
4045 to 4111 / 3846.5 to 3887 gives 1.81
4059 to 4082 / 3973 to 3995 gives 1.27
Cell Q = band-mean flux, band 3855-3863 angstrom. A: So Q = 1.63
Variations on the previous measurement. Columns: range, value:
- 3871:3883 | 1.75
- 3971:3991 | 2.2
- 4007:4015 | 3.07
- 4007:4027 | 3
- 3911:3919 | 2.16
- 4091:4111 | 2.78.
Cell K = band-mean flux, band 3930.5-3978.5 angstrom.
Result 1.65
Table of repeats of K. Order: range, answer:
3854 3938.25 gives 1.8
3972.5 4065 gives 2.74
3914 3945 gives 1.54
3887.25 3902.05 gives 1.97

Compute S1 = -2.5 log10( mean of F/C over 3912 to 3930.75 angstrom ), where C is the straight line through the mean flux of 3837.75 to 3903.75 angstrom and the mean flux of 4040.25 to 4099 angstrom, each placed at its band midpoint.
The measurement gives 0.120 mag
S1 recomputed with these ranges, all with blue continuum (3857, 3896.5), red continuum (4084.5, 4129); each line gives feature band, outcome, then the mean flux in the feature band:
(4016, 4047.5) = -0.13 mag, 2.85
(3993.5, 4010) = -0.19 mag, 2.84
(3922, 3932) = 0.33 mag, 1.5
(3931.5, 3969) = 0.29 mag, 1.64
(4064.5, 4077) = -0.10 mag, 2.98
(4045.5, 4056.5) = -0.08 mag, 2.82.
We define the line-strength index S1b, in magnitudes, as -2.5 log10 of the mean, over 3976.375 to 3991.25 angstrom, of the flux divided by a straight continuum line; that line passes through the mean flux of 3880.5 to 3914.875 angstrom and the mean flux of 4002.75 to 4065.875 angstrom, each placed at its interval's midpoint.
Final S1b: 0.06 mag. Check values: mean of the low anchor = 2.02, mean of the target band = 2.41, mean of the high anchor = 2.87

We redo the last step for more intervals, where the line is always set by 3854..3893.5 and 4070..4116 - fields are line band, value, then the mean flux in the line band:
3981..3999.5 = -0.12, 2.64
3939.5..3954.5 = 0.17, 1.84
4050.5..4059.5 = -0.05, 2.84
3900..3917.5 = -0.08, 2.11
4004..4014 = -0.21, 3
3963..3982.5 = 0.30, 1.74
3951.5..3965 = 0.17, 1.88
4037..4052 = -0.07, 2.81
